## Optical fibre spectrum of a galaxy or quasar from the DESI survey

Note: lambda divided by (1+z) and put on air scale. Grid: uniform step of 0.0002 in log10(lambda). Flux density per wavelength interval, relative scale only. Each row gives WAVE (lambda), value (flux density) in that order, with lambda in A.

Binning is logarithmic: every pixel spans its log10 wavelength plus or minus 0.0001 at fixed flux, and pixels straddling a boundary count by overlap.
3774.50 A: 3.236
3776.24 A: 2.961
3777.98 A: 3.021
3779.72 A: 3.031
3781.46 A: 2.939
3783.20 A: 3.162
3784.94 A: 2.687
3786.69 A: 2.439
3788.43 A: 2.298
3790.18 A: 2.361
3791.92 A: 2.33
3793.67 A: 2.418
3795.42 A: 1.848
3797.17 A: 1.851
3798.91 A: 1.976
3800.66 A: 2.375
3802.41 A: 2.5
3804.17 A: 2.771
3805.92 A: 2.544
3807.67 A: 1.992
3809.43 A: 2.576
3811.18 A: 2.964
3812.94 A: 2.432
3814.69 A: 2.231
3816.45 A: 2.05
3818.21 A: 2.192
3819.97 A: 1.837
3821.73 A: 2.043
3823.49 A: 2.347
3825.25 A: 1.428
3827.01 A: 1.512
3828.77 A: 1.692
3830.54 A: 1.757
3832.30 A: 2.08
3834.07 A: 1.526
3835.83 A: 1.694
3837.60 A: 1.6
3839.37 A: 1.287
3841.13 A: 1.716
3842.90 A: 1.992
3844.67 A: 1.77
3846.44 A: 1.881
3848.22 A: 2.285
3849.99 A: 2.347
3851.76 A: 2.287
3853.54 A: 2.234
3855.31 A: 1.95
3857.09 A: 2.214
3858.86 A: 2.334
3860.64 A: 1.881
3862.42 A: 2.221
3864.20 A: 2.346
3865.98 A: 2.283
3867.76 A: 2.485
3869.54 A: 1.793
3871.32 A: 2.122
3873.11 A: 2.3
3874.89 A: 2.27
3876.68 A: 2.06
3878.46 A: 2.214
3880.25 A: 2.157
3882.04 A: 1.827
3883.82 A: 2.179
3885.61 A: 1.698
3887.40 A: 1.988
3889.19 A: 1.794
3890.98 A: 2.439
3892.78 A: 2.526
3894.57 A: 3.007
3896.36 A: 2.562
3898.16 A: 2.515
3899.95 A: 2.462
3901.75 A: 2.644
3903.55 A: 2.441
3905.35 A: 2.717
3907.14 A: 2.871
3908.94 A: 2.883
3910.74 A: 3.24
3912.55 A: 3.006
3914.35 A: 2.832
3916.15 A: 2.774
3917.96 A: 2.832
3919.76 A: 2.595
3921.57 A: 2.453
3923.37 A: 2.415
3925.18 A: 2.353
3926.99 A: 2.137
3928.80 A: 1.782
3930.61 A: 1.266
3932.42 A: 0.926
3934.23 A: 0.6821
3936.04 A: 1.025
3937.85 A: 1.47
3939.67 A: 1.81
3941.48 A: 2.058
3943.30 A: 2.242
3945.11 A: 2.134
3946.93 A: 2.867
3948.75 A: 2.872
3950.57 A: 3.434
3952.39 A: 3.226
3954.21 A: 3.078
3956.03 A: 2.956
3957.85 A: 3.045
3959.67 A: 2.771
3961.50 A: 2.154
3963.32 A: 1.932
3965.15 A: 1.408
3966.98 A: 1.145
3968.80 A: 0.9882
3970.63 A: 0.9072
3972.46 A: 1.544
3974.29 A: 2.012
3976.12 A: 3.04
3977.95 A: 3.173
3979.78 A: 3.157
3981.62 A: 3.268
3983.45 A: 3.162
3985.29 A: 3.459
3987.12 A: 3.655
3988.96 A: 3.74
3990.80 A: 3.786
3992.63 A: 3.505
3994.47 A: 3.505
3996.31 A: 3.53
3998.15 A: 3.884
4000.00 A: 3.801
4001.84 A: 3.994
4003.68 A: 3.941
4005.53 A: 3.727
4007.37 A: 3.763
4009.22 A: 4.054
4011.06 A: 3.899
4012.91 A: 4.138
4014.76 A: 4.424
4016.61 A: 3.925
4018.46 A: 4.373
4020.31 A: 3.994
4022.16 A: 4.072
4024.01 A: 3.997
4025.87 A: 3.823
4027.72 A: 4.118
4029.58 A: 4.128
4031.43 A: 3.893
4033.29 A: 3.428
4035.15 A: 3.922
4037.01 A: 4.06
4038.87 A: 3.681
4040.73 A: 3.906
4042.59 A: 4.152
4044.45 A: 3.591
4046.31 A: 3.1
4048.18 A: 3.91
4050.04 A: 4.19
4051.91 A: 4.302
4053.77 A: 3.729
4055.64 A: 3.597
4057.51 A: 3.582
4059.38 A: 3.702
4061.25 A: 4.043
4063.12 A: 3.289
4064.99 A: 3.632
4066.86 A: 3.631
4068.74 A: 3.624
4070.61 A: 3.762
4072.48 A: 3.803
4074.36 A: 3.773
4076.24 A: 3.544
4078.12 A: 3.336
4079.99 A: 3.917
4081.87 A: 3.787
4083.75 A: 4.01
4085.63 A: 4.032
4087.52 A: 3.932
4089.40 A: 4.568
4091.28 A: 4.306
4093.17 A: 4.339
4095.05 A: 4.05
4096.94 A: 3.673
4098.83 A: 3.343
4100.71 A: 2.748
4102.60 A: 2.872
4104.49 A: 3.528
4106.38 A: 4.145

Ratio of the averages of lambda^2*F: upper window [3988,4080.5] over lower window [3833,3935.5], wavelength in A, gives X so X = 1.9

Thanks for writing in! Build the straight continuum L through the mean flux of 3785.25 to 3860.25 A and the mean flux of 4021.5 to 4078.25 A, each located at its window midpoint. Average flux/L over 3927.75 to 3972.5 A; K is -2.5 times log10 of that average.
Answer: 0.46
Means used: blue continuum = 2.1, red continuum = 3.79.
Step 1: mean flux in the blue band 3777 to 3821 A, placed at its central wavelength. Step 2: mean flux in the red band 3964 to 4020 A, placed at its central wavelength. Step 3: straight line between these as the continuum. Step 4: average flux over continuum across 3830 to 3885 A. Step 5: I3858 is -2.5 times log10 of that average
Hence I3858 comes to 0.30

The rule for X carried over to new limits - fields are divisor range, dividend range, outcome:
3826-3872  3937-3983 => 1.26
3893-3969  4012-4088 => 1.74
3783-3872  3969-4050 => 1.86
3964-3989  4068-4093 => 1.69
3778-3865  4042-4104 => 1.96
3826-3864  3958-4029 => 1.83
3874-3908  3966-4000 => 1.29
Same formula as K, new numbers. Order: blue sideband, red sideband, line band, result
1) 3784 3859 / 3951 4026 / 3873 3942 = 0.19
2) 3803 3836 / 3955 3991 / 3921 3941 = 0.41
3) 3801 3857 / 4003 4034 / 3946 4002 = 0.23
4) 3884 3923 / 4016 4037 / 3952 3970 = 0.40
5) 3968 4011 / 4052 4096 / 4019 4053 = -0.10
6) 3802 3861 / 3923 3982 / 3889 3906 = -0.20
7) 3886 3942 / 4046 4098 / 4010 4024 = -0.24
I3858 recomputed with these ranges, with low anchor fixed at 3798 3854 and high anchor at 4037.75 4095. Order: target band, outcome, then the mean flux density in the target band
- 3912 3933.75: 0.23 mag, 2.24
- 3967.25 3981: 0.45 mag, 2.1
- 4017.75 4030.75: -0.16 mag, 4.07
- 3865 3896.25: 0.12 mag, 2.2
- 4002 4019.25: -0.18 mag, 4.02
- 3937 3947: 0.39 mag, 2.04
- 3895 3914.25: -0.04 mag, 2.74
